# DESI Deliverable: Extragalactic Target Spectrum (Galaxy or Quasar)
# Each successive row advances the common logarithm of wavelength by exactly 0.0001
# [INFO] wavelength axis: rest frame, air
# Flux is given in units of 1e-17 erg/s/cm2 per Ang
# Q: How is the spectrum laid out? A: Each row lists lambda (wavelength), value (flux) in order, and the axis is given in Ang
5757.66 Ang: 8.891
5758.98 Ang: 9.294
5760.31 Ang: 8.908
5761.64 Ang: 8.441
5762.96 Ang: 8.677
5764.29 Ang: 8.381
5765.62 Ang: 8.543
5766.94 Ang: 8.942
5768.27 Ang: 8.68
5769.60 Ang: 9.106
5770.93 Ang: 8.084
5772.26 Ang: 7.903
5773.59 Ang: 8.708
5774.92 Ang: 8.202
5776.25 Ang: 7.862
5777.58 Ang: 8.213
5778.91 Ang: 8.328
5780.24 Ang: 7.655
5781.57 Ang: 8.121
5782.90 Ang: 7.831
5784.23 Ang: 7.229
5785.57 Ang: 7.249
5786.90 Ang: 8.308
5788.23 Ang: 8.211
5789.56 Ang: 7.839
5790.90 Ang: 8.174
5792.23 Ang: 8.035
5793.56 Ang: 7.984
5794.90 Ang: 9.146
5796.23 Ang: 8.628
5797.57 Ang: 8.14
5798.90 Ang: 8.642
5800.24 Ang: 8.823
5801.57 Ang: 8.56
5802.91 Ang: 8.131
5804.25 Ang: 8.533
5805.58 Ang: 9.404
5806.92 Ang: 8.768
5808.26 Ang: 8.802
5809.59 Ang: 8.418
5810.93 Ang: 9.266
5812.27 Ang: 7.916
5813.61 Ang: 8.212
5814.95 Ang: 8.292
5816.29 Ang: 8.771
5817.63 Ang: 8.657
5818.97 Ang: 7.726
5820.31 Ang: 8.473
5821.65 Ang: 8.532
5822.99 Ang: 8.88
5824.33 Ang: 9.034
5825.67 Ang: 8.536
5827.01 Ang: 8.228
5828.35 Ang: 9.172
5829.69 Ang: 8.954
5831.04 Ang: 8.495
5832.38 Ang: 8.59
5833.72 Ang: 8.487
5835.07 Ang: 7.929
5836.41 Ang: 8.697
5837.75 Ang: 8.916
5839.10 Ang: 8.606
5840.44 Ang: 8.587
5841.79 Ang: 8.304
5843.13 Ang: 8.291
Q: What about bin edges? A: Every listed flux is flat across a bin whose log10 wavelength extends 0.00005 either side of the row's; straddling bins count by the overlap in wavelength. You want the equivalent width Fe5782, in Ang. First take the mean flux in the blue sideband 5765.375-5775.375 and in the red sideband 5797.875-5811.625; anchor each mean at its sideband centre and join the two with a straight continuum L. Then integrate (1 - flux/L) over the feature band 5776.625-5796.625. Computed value 1.31 Ang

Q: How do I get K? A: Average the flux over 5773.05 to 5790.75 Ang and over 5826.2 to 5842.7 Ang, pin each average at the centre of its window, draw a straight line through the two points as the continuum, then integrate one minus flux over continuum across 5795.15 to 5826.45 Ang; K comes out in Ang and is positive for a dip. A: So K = -1.0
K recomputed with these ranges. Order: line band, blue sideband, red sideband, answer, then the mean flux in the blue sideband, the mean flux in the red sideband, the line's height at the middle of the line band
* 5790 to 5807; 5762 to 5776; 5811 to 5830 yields 0.0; 8.5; 8.54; 8.53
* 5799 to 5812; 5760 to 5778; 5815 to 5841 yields -0.3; 8.47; 8.59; 8.54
